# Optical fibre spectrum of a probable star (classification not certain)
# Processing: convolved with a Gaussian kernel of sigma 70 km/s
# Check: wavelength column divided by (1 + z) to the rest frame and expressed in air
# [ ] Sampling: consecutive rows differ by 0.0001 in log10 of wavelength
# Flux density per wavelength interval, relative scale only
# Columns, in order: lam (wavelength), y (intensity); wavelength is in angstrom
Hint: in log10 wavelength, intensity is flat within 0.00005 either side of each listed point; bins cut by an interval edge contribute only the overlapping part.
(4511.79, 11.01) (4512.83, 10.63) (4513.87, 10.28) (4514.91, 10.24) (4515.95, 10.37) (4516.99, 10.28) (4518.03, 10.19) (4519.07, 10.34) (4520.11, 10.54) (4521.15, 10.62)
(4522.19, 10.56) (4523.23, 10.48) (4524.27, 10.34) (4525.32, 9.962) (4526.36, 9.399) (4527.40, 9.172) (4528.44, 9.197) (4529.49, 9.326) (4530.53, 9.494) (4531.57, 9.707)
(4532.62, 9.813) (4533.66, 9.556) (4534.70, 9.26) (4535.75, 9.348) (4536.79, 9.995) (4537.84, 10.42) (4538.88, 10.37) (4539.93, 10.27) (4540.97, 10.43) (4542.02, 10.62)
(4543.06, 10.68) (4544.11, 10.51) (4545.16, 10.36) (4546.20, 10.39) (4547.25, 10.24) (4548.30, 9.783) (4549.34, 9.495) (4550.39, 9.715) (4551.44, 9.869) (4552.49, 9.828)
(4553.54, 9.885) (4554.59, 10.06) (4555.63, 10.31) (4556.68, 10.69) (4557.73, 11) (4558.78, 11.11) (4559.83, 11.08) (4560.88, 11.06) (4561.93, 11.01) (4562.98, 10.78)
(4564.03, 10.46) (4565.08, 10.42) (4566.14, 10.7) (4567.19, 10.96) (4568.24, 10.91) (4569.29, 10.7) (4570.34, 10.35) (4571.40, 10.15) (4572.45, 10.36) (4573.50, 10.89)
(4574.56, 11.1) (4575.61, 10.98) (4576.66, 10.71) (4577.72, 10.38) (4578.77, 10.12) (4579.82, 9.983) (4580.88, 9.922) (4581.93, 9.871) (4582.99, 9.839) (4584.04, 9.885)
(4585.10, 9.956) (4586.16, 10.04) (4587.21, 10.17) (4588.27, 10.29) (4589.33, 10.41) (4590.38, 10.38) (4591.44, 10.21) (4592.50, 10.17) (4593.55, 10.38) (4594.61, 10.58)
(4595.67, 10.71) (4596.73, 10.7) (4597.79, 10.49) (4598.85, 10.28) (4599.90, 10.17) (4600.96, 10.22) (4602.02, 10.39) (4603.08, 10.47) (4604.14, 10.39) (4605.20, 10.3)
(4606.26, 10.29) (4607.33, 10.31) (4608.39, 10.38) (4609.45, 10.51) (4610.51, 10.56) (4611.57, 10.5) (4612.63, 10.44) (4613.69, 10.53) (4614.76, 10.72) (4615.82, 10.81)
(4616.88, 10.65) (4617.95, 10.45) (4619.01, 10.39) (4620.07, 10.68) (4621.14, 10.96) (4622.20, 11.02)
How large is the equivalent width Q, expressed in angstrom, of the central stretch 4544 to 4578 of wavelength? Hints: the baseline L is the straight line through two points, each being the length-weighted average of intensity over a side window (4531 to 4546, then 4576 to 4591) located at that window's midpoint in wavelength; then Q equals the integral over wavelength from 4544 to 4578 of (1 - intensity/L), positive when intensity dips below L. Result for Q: -1.2 angstrom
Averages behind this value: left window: 10.1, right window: 10.1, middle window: 10.5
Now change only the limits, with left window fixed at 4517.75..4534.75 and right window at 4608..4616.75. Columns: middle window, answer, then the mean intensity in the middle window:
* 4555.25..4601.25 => -0.8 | 10.5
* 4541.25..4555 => -0.1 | 10.1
